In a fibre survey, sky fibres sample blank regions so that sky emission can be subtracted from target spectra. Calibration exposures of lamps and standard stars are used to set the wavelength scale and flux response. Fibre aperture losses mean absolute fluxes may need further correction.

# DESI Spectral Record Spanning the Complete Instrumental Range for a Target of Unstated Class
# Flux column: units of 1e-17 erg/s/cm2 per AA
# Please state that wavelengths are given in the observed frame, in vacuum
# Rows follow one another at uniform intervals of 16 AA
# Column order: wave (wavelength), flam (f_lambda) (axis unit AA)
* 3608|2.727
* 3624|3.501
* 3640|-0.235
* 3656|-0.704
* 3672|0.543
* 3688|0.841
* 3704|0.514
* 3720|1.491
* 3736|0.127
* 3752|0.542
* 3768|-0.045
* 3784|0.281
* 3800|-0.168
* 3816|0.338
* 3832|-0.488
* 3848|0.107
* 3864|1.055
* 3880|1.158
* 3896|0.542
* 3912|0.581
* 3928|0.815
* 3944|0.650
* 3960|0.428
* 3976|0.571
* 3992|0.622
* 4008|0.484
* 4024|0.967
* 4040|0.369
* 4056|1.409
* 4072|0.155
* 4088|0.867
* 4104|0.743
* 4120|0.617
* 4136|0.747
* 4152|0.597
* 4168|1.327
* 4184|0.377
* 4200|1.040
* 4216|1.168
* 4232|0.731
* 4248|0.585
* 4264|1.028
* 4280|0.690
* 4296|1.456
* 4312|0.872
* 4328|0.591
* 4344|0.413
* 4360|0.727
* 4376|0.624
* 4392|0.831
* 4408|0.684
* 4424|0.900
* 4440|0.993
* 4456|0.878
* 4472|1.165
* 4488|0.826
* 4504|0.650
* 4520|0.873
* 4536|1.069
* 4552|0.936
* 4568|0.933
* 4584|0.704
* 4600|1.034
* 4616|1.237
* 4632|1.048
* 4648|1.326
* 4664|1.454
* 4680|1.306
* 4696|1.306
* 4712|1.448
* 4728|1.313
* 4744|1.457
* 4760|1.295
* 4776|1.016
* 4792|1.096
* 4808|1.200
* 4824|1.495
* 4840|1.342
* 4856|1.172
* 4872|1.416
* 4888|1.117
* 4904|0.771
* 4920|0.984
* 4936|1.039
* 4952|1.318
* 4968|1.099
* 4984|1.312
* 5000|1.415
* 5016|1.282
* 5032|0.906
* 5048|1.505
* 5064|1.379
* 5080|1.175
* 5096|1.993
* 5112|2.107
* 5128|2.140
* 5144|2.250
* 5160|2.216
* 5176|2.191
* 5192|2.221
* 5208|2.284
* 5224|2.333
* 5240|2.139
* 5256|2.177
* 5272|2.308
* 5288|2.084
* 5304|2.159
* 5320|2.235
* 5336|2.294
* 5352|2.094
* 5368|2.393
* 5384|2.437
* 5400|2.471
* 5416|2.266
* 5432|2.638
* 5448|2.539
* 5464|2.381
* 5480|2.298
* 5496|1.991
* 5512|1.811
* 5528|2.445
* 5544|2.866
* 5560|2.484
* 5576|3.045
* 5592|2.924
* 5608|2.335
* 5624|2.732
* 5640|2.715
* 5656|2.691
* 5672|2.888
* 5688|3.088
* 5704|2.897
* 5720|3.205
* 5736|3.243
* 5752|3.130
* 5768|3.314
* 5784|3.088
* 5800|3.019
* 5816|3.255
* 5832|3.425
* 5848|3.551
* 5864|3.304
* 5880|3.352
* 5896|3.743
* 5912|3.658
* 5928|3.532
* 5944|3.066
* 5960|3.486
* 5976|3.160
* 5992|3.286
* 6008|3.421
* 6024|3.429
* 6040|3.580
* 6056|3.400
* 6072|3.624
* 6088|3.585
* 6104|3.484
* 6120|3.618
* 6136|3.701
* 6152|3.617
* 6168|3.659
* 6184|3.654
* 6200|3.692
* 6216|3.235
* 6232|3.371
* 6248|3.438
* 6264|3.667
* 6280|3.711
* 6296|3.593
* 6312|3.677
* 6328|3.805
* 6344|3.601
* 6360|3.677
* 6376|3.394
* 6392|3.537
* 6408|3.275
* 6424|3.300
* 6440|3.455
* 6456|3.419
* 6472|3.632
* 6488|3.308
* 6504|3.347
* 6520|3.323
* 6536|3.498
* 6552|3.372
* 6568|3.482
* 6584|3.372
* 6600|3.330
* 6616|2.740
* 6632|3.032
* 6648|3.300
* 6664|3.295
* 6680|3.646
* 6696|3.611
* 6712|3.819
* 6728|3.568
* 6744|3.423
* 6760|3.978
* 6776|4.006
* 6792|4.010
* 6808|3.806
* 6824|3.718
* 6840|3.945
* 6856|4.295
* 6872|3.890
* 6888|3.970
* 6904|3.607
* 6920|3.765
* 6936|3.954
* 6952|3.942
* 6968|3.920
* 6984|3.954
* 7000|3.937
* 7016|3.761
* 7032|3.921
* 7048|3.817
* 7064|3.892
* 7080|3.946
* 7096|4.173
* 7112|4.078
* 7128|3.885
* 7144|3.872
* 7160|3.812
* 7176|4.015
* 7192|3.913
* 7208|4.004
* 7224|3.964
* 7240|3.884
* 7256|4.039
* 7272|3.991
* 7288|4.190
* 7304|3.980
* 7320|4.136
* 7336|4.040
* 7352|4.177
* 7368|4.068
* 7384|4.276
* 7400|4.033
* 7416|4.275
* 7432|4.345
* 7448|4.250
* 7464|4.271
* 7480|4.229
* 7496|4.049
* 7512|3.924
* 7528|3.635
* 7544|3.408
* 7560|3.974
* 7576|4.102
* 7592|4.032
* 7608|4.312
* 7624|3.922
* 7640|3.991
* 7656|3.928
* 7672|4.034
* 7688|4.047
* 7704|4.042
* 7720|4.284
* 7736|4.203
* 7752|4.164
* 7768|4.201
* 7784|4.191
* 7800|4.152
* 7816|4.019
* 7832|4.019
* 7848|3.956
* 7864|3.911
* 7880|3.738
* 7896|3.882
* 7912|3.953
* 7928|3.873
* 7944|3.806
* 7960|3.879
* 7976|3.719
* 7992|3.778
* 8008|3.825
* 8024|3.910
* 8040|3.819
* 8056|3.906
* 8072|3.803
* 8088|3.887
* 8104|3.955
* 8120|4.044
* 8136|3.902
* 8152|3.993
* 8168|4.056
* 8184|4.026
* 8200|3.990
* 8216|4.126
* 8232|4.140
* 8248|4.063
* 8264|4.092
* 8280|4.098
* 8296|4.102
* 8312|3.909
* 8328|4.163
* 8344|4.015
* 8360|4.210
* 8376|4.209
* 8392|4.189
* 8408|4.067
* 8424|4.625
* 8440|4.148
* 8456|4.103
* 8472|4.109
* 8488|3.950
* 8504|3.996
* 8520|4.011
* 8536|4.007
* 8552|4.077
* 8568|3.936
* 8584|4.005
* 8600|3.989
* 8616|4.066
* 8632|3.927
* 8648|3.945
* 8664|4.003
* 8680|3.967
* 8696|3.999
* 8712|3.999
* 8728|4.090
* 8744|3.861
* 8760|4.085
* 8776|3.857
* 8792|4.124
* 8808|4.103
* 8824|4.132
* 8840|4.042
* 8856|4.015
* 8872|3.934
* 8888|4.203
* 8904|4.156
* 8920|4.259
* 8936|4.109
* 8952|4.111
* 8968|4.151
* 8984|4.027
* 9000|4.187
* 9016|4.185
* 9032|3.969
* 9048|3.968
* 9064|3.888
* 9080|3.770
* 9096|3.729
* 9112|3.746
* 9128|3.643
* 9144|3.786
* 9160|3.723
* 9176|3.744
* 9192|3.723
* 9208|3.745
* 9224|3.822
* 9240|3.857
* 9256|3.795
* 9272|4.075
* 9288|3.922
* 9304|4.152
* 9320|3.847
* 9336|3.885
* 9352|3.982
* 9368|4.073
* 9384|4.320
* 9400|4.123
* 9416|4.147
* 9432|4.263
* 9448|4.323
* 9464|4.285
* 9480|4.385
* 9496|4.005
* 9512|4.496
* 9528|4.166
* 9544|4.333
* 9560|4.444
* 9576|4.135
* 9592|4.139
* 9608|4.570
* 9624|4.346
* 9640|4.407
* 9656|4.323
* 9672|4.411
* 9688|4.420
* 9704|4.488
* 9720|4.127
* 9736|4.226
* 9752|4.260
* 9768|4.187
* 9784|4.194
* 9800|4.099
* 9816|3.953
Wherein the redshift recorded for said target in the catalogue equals 0.279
